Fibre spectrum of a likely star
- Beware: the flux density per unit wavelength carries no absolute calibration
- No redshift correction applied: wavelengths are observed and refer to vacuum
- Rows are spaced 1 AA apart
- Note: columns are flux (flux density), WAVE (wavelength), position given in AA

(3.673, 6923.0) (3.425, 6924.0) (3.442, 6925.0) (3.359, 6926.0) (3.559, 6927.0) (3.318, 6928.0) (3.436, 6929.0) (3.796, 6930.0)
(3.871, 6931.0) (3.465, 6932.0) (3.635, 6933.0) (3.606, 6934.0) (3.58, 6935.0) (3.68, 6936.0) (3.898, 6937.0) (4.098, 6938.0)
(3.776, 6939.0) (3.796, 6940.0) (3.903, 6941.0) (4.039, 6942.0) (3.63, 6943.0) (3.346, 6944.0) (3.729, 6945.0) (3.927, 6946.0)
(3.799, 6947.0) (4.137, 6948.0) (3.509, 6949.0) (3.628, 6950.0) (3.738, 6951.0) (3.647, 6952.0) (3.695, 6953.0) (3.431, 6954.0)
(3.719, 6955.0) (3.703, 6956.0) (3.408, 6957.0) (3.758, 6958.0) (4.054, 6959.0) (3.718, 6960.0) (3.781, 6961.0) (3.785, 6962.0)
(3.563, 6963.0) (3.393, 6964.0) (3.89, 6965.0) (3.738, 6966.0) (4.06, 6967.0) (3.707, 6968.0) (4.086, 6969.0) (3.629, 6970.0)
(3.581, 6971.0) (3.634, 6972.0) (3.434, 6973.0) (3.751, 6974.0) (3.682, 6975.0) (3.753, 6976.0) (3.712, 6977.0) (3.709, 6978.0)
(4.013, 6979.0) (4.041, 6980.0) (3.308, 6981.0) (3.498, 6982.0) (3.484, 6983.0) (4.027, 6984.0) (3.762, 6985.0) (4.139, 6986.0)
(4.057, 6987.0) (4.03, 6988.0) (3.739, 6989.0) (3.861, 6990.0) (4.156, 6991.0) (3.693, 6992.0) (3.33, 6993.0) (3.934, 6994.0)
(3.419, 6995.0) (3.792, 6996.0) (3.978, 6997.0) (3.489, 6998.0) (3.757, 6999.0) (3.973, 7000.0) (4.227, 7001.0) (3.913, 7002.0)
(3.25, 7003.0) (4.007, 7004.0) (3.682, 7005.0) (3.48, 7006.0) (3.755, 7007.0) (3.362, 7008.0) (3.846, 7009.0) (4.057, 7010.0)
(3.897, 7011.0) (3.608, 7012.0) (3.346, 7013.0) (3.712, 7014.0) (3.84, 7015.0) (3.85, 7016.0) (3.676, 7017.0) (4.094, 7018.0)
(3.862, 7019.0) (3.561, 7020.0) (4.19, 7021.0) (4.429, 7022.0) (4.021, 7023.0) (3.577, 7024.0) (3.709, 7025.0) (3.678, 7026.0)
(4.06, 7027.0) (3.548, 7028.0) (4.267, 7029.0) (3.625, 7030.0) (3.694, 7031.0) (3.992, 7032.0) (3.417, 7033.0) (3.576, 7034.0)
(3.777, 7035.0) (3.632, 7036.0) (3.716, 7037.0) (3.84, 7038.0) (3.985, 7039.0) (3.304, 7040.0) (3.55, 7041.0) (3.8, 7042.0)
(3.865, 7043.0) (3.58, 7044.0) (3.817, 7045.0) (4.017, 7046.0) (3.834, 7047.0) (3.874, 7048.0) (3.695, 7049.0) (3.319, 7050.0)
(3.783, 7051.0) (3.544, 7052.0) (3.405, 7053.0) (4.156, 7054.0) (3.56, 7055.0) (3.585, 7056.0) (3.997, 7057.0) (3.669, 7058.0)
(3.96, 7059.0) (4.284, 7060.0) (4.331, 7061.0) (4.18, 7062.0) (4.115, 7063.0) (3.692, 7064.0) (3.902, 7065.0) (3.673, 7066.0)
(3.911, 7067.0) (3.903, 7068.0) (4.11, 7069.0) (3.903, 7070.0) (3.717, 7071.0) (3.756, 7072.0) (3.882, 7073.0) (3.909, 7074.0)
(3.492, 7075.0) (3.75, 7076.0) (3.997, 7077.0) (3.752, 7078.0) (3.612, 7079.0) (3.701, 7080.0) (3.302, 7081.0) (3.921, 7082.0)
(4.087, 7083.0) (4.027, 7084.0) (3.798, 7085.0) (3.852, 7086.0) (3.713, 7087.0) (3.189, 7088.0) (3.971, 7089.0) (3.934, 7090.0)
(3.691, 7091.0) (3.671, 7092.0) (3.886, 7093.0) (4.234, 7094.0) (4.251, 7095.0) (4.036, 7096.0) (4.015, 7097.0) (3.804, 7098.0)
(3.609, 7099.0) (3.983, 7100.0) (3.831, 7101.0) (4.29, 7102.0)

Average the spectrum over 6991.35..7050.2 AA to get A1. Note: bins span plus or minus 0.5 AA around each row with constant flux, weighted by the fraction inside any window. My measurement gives 3.76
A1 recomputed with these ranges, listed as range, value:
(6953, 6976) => 3.71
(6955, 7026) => 3.77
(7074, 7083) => 3.72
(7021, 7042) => 3.78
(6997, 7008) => 3.75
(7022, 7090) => 3.79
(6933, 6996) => 3.75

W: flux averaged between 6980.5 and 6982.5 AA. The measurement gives 3.4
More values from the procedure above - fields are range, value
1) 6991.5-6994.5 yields 3.65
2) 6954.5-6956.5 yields 3.71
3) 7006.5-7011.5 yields 3.78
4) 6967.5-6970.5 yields 3.81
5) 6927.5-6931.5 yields 3.61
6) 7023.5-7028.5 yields 3.71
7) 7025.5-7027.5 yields 3.87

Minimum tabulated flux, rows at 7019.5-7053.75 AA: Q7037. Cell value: 3.304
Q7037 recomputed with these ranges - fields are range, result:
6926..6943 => 3.318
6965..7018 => 3.25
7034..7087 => 3.302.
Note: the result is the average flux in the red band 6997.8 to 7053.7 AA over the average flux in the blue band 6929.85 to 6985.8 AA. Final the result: 1.0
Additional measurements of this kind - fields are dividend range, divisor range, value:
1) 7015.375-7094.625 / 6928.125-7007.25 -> 1.02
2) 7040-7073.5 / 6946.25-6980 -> 1.02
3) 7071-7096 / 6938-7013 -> 1.02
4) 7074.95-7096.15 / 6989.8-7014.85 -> 1.02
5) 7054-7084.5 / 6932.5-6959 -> 1.04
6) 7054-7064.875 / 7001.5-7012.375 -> 1.06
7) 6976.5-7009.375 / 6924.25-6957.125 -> 1.03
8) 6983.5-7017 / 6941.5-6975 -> 1.02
